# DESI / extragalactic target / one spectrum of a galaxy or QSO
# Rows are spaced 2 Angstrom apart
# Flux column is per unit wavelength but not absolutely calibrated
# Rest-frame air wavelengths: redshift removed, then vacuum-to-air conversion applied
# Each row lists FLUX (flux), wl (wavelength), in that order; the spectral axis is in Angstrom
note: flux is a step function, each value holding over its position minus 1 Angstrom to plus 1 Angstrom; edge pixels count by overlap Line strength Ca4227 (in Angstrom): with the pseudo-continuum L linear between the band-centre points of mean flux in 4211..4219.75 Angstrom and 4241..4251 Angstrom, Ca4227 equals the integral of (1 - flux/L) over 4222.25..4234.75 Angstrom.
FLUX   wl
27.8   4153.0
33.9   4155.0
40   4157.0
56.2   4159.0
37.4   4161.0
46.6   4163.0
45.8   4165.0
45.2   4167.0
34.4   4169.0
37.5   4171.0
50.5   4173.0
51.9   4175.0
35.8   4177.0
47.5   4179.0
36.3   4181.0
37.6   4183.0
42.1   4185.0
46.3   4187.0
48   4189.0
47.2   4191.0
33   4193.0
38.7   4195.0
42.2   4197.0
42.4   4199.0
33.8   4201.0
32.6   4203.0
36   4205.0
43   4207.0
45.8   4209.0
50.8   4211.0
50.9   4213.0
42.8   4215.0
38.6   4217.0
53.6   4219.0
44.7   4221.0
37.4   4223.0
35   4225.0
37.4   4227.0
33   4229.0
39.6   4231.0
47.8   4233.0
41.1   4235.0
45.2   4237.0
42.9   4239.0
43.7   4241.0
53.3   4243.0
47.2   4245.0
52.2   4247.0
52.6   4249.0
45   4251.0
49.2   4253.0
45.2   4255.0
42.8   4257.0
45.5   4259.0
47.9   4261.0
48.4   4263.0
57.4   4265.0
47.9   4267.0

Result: 2.5 Angstrom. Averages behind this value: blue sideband 46.8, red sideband 49.9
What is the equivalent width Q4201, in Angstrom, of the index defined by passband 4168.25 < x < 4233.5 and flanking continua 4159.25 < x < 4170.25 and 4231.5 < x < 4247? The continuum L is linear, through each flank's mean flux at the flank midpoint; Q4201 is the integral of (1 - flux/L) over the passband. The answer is 4.0 Angstrom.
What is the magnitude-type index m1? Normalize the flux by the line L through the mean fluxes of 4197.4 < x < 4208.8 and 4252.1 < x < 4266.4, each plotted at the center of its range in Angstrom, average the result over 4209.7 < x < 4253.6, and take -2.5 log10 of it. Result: -0.036 mag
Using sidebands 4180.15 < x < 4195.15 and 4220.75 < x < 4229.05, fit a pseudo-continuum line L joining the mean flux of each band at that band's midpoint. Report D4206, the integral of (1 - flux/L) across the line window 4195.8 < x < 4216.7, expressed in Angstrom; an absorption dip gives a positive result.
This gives -1.4 Angstrom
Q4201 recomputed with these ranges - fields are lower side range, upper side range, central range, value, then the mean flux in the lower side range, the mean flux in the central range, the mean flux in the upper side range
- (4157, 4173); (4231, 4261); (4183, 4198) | 0.8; 43.5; 42.2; 46.5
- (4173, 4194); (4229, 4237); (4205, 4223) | -1.2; 42.9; 45.2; 41.9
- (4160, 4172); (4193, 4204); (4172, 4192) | -2.5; 41.1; 44.3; 37.5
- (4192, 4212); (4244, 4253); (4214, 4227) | 0.6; 39.8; 41.7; 49.2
